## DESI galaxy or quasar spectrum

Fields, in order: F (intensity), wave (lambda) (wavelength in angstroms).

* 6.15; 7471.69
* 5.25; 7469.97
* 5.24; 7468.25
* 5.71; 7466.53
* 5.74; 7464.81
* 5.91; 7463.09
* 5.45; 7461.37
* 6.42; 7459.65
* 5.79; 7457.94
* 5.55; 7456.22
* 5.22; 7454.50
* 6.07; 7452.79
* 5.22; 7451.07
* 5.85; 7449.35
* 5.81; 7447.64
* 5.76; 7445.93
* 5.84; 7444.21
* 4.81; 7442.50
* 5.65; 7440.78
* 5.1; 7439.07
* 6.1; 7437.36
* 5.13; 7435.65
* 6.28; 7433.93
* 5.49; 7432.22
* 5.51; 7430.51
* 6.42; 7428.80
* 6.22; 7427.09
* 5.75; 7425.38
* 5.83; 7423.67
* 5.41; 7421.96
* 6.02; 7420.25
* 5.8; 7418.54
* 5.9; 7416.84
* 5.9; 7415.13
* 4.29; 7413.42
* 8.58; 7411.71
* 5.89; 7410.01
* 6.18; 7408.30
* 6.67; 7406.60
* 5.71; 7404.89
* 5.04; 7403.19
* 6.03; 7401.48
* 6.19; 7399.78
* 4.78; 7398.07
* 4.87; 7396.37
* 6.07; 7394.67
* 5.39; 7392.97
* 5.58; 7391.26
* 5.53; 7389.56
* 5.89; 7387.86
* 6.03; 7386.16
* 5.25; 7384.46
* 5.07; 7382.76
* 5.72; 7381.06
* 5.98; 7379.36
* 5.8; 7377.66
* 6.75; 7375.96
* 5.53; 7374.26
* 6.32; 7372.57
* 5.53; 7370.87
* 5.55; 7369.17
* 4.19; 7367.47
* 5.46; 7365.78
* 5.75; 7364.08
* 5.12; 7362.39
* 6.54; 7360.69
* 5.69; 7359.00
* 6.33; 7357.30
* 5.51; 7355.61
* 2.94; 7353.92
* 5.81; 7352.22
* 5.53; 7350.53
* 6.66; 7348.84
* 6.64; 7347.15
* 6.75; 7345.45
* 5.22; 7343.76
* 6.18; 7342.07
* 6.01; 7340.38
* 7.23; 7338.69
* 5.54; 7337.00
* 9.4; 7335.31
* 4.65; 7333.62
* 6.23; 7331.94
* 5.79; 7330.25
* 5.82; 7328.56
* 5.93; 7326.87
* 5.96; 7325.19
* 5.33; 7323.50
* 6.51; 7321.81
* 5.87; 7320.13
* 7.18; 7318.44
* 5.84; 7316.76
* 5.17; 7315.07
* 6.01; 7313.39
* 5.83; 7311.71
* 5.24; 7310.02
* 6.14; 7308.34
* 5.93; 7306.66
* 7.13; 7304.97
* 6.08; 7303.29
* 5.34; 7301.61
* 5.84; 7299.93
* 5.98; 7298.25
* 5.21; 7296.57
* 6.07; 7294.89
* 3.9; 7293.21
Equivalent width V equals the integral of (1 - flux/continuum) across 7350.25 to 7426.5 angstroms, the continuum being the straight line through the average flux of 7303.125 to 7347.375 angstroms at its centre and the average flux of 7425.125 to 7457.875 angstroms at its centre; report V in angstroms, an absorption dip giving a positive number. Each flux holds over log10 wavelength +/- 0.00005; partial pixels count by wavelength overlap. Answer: 2.5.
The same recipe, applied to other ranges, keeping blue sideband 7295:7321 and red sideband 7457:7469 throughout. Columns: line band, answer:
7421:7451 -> 0.5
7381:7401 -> 1.0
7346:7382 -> 1.1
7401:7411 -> -0.2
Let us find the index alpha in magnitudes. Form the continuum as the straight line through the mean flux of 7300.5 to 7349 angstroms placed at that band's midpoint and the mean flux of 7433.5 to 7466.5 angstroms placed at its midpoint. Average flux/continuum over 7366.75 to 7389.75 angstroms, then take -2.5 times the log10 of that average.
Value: 0.05 mag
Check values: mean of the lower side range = 6.12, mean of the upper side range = 5.66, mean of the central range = 5.66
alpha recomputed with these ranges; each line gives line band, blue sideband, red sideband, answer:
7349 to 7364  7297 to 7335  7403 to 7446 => 0.07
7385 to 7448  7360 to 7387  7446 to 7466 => -0.01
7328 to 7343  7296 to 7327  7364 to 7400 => -0.09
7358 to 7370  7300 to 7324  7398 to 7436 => 0.09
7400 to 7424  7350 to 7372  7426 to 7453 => -0.07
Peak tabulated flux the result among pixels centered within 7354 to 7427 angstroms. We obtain 8.58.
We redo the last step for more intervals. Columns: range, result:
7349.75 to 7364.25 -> 6.54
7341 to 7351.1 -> 6.75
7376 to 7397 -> 6.07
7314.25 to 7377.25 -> 9.4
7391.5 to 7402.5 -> 6.19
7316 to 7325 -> 7.18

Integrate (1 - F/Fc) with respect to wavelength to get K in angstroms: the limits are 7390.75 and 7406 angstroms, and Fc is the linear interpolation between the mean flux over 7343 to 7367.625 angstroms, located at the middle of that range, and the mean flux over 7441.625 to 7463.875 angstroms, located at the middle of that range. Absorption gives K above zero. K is 0.3 angstroms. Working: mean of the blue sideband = 5.65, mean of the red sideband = 5.67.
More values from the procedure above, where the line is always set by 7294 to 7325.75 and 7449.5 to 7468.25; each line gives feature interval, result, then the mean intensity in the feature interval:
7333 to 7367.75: -0.21 angstroms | 5.9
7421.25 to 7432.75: -0.16 angstroms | 5.82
